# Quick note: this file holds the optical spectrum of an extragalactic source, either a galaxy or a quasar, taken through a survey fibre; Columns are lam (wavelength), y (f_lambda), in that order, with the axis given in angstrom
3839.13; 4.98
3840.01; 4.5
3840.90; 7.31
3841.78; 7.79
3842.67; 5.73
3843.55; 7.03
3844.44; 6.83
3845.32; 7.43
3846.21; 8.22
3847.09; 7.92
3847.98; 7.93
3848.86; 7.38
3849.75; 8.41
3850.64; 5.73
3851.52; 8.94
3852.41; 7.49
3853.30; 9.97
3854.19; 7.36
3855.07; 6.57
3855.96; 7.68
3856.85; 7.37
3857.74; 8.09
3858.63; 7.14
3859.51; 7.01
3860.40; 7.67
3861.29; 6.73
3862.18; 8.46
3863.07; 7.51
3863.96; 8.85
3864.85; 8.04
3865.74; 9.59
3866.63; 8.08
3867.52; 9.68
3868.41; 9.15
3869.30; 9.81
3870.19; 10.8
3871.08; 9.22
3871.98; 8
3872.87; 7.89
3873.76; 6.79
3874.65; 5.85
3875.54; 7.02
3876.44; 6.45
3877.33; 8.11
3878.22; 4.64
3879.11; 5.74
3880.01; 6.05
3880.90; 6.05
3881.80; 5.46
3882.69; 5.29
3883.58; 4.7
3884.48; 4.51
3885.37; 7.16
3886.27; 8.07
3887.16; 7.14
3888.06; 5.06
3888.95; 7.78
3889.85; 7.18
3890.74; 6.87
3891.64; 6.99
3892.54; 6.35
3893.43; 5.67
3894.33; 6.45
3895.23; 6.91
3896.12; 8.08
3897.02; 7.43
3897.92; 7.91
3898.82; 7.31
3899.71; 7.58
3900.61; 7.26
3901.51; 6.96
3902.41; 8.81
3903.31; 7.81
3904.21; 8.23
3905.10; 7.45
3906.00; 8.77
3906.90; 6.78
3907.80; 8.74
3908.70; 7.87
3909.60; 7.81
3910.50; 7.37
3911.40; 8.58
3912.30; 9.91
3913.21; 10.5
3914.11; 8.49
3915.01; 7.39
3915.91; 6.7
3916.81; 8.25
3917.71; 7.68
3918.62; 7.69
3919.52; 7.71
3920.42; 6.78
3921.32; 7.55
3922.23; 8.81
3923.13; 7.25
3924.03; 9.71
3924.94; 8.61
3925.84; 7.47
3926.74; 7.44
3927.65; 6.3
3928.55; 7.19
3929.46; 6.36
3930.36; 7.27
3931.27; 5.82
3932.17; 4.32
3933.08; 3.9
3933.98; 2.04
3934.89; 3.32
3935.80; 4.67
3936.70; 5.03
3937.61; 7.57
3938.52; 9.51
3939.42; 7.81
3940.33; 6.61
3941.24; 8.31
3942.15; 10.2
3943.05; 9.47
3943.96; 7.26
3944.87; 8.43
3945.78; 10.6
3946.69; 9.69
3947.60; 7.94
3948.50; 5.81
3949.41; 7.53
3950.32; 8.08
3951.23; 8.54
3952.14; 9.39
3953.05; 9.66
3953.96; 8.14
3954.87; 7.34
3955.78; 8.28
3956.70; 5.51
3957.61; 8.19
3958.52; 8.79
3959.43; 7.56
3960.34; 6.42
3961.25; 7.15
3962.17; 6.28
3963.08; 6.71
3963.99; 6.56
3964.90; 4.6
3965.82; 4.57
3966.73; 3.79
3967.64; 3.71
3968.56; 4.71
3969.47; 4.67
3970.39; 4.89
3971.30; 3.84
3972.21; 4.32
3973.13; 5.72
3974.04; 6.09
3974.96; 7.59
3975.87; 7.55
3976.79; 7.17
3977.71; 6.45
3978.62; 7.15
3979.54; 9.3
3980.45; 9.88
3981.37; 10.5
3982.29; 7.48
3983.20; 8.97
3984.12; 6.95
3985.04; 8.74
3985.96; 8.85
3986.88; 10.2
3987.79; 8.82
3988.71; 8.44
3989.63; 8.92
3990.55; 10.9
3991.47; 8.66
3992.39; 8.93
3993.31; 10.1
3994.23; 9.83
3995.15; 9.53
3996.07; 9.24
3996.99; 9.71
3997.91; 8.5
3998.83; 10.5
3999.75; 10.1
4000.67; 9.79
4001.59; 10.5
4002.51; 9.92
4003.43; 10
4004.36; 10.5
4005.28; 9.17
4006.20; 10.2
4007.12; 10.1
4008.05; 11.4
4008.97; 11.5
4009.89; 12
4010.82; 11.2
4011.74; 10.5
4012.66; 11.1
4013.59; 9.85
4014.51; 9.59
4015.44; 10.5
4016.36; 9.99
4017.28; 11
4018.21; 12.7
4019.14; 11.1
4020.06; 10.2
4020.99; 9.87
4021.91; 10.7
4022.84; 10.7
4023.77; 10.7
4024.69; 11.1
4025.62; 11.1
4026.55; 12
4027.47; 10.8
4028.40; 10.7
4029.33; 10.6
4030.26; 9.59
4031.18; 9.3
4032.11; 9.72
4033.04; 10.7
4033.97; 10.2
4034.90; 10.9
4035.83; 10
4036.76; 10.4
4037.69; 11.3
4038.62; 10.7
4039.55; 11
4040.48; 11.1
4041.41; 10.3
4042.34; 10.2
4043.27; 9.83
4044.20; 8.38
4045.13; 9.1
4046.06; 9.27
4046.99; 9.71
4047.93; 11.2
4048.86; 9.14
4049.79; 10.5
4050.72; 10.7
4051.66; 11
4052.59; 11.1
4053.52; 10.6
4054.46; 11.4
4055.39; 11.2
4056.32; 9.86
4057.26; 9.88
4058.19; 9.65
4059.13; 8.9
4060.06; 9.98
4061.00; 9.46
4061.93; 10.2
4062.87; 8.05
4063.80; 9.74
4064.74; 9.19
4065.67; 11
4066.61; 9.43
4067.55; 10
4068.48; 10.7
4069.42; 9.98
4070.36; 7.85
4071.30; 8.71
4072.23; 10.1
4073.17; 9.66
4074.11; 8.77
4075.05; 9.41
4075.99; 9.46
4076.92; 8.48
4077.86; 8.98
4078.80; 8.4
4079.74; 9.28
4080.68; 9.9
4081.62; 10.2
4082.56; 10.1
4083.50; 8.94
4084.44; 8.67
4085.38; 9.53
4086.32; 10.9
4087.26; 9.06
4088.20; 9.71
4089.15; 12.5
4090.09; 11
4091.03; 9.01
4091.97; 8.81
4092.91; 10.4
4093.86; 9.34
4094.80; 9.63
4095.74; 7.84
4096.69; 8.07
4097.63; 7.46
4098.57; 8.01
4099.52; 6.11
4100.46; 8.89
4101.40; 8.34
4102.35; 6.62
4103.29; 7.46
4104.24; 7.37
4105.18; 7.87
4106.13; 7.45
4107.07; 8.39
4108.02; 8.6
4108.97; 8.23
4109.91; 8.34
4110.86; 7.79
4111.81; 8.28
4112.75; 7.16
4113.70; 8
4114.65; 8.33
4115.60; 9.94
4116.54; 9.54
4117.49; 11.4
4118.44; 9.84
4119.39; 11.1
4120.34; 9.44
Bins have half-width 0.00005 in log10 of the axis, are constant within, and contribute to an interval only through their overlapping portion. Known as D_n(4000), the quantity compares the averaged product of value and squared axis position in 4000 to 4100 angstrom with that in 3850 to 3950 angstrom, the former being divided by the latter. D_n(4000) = 1.5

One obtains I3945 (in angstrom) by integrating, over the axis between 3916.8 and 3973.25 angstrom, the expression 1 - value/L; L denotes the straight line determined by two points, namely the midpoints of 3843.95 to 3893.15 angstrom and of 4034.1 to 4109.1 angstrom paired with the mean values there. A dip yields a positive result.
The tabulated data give 8.7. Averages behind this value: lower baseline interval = 7.38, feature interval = 6.9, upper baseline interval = 9.49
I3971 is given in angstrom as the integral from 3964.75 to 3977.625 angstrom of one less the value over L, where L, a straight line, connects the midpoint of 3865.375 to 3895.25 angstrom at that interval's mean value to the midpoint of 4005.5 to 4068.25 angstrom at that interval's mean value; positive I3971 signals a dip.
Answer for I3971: 5.3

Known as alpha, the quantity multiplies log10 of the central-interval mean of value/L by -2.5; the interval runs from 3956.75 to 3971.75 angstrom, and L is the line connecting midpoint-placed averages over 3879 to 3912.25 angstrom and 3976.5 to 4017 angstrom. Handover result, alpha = 0.45 mag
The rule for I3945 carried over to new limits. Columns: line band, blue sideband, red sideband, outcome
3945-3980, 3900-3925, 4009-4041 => 8.8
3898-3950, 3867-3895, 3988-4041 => 3.3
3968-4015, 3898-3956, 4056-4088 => -1.9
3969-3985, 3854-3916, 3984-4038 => 4.2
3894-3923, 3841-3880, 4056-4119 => 0.5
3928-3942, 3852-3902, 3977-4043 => 4.0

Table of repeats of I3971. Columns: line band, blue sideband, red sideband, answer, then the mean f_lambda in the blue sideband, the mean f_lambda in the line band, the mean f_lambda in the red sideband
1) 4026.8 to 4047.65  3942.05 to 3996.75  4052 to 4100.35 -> -3.2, 7.67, 10.2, 9.5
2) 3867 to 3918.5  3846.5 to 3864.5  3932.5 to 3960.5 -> 1.3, 7.72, 7.42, 7.47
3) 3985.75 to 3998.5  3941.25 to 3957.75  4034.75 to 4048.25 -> -0.2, 8.34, 9.35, 10.2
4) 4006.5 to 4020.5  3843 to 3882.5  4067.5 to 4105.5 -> -3.7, 7.62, 10.8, 9.06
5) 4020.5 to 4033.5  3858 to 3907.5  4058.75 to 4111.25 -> -3.0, 7.32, 10.5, 9.04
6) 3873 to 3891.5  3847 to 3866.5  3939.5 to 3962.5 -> 3.6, 7.81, 6.34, 8.05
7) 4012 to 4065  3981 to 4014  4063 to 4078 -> -4.0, 9.77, 10.3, 9.45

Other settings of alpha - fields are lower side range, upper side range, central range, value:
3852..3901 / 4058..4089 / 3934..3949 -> 0.08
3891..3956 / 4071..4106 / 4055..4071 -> -0.11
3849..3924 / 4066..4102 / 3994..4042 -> -0.20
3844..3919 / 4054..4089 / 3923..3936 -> 0.30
